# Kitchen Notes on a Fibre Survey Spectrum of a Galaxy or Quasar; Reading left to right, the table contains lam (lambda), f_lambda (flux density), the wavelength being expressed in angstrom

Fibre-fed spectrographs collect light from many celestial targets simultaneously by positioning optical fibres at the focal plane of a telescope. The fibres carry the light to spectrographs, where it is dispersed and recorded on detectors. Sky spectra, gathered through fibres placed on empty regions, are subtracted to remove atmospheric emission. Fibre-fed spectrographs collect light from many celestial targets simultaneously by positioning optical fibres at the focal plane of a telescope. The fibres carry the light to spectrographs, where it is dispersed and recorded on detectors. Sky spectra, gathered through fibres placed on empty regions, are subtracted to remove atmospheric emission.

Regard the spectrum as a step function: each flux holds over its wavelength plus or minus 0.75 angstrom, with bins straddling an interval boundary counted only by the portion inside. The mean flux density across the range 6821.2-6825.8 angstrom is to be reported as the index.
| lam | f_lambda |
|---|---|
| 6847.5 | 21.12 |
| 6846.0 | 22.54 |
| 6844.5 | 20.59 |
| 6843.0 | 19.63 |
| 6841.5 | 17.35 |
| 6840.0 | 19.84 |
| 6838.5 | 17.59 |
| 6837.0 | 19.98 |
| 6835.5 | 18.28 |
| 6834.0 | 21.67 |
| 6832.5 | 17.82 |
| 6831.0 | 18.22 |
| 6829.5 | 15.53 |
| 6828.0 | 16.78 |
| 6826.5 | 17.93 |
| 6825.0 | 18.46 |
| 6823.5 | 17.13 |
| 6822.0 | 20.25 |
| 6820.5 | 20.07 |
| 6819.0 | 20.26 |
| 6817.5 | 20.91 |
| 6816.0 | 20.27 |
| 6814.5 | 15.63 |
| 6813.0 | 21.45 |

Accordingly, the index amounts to 18.6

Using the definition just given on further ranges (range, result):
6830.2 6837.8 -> 19.2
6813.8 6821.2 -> 19.4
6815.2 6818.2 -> 20.5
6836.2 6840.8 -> 19.1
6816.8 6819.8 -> 20.6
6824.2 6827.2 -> 18.2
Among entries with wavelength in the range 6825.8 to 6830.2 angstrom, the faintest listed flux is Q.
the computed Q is 15.53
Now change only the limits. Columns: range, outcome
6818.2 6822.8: 20.07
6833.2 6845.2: 17.35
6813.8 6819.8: 15.63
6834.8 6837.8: 18.28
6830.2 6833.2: 17.82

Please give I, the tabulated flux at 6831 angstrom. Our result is 18.22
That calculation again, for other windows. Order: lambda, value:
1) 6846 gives 22.54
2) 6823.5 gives 17.13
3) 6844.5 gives 20.59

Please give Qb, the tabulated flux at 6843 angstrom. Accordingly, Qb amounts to 19.63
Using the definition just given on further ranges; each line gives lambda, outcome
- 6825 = 18.46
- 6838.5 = 17.59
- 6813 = 21.45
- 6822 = 20.25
